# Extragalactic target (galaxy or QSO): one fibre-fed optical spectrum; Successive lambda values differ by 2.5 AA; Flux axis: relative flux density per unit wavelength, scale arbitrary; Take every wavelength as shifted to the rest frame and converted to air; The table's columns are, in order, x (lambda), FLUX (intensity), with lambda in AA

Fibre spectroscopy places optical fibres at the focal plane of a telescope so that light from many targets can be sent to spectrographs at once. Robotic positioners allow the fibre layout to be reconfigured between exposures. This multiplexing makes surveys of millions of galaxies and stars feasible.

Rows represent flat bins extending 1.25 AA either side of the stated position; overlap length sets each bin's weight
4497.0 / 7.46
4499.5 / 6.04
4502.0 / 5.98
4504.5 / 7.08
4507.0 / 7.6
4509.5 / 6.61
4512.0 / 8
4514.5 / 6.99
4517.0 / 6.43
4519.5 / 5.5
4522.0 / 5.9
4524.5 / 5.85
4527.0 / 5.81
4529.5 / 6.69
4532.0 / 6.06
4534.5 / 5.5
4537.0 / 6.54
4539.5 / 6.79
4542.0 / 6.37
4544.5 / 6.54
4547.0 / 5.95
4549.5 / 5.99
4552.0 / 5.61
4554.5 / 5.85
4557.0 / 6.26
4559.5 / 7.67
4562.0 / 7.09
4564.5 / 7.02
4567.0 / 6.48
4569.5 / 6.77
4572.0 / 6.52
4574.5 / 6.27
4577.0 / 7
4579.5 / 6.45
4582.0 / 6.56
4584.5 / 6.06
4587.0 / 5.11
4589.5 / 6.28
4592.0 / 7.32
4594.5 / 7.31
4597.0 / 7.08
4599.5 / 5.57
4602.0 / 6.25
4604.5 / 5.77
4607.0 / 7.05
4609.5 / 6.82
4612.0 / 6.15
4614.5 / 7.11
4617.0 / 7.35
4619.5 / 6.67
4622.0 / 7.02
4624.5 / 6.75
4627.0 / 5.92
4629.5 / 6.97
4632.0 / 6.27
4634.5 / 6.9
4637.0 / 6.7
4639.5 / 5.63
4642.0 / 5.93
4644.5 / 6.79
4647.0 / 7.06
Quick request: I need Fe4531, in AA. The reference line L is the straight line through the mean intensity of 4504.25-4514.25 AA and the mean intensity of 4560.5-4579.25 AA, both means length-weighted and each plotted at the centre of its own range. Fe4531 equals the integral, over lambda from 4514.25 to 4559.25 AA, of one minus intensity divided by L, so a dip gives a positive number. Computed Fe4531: 5.7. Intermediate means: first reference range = 7.31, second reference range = 6.73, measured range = 6.16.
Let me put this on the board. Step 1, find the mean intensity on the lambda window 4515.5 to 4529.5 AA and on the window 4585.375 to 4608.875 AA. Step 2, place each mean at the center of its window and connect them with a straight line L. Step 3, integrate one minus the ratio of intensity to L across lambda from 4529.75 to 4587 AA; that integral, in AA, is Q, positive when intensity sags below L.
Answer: -1.9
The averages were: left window 5.99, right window 6.42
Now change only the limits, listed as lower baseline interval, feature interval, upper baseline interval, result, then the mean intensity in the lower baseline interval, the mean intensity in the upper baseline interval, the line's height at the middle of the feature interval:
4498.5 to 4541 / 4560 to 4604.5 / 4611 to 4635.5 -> 0.5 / 6.44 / 6.71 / 6.6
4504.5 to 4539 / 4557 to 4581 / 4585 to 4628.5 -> -1.0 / 6.45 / 6.55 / 6.51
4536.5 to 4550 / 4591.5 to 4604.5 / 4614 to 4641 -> -0.1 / 6.37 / 6.64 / 6.55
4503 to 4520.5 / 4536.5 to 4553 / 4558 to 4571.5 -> 1.6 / 6.89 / 6.97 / 6.94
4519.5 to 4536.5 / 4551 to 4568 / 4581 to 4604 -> -1.2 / 5.96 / 6.37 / 6.16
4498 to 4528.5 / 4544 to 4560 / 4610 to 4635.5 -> 0.9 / 6.49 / 6.71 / 6.57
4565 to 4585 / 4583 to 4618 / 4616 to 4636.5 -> 0.7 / 6.55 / 6.72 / 6.64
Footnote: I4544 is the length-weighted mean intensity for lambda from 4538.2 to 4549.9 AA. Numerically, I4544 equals 6.35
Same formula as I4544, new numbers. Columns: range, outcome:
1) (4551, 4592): 6.47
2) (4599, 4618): 6.53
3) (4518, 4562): 6.2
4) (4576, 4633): 6.56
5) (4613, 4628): 6.81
